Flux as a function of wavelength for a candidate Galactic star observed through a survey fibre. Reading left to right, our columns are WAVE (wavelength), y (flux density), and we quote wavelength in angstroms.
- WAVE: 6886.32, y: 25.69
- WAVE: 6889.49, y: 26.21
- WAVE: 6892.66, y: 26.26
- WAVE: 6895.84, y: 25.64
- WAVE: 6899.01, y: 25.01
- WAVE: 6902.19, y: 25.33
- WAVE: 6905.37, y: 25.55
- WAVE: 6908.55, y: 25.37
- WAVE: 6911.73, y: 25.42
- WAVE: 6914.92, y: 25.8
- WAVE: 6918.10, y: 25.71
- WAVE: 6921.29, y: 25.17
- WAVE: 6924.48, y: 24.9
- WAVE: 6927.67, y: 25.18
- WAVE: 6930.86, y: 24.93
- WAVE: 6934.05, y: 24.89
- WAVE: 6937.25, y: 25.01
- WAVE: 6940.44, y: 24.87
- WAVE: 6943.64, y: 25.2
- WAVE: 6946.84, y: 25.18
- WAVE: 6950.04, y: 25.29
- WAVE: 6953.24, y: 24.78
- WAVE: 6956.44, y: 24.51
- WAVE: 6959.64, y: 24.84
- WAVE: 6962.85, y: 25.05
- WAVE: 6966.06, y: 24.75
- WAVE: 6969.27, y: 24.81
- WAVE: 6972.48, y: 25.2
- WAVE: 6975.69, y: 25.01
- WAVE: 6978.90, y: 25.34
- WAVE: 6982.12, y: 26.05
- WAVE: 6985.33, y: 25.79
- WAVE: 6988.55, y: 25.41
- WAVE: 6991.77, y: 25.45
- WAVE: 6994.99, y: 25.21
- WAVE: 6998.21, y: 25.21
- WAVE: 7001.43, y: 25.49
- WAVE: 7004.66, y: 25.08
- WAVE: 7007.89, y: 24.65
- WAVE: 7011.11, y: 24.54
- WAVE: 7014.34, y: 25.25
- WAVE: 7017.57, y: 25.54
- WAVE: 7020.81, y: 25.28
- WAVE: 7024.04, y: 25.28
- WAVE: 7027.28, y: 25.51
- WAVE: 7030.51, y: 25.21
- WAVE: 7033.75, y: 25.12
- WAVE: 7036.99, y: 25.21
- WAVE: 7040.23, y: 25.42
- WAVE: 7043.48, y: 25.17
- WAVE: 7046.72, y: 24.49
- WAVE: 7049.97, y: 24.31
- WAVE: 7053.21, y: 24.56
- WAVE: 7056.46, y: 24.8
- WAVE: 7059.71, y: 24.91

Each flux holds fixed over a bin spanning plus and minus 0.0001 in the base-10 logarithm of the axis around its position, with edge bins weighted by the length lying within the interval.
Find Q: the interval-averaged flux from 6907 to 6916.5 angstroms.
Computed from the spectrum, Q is 25.5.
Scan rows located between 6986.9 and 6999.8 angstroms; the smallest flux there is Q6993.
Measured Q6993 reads 25.21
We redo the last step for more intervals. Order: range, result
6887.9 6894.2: 26.21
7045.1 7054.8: 24.31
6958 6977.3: 24.75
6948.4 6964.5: 24.51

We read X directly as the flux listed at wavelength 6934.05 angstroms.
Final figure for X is 24.89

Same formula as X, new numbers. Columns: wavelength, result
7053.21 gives 24.56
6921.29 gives 25.17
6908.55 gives 25.37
